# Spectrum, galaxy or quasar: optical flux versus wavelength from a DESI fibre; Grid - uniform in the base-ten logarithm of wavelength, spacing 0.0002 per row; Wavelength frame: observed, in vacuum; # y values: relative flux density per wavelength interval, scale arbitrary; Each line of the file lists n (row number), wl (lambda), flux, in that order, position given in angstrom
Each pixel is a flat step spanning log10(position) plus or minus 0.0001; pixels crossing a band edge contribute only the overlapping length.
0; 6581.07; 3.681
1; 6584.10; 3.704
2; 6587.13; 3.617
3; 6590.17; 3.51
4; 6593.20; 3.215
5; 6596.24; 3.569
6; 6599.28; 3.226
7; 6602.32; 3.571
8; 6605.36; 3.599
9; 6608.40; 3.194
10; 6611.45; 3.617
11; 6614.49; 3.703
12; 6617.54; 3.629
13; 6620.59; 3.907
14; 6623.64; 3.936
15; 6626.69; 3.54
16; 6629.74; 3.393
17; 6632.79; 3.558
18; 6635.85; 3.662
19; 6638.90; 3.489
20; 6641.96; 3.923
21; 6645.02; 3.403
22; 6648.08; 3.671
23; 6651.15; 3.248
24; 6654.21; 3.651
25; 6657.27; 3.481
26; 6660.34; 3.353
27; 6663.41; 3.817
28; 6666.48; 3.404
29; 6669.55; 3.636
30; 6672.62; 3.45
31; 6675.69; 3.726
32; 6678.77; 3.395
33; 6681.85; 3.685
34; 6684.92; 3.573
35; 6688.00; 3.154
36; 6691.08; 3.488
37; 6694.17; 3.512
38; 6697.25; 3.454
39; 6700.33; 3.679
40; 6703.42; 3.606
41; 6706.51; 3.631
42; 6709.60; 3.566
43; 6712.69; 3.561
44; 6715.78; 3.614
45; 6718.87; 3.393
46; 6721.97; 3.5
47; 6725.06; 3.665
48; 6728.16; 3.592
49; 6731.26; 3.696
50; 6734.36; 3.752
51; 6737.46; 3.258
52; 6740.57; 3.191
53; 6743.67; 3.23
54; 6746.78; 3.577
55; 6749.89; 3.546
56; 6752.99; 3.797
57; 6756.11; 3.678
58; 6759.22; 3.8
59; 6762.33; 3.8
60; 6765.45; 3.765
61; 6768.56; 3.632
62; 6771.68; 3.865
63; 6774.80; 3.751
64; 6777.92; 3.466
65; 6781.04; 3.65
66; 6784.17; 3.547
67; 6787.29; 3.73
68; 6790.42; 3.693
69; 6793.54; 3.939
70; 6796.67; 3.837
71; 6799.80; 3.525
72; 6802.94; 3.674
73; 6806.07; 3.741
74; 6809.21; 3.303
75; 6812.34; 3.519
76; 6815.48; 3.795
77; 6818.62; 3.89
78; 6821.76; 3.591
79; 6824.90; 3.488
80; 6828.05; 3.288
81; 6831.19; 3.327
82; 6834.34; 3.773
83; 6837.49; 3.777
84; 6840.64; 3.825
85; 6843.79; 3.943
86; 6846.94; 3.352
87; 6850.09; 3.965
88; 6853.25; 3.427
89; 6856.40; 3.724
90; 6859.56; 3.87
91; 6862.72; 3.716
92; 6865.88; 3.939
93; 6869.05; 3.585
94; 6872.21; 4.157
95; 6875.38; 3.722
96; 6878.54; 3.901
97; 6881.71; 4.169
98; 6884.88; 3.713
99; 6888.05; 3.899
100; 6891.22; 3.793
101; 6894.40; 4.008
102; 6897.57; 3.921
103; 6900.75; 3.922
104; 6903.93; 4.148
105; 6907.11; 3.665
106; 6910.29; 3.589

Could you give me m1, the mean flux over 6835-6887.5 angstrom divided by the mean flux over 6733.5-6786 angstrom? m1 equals 1.05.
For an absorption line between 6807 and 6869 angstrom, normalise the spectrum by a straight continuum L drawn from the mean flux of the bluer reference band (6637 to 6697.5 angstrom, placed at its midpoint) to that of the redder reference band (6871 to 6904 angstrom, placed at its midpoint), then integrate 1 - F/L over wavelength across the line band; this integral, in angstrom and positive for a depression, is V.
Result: 2.9 angstrom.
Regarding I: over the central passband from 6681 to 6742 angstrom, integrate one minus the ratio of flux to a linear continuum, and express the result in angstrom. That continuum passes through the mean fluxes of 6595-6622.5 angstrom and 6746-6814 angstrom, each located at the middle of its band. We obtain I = 1.7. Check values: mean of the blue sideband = 3.56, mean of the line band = 3.53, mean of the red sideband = 3.68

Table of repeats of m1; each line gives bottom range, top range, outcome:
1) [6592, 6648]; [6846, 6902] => 1.07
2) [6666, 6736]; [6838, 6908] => 1.08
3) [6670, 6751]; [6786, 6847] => 1.04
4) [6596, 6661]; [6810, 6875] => 1.04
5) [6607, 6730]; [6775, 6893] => 1.04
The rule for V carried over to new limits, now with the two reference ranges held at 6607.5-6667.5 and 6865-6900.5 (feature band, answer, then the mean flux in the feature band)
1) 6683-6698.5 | 0.9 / 3.44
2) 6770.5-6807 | 0.7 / 3.7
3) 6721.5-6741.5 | 0.9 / 3.53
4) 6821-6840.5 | 1.4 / 3.56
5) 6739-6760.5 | 1.1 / 3.54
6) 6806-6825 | 0.9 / 3.62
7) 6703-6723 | 0.7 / 3.55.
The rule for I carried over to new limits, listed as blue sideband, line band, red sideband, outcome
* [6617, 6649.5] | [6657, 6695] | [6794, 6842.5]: 1.3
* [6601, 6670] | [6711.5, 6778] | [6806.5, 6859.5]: 0.2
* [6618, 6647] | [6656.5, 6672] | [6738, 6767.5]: 0.4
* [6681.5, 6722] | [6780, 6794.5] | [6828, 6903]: -0.2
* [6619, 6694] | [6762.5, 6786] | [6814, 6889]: 0.0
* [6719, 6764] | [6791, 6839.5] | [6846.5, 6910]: 1.0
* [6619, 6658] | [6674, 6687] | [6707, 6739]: 0.0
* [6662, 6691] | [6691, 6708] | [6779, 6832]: -0.1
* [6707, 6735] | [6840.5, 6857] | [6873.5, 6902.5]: 0.6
